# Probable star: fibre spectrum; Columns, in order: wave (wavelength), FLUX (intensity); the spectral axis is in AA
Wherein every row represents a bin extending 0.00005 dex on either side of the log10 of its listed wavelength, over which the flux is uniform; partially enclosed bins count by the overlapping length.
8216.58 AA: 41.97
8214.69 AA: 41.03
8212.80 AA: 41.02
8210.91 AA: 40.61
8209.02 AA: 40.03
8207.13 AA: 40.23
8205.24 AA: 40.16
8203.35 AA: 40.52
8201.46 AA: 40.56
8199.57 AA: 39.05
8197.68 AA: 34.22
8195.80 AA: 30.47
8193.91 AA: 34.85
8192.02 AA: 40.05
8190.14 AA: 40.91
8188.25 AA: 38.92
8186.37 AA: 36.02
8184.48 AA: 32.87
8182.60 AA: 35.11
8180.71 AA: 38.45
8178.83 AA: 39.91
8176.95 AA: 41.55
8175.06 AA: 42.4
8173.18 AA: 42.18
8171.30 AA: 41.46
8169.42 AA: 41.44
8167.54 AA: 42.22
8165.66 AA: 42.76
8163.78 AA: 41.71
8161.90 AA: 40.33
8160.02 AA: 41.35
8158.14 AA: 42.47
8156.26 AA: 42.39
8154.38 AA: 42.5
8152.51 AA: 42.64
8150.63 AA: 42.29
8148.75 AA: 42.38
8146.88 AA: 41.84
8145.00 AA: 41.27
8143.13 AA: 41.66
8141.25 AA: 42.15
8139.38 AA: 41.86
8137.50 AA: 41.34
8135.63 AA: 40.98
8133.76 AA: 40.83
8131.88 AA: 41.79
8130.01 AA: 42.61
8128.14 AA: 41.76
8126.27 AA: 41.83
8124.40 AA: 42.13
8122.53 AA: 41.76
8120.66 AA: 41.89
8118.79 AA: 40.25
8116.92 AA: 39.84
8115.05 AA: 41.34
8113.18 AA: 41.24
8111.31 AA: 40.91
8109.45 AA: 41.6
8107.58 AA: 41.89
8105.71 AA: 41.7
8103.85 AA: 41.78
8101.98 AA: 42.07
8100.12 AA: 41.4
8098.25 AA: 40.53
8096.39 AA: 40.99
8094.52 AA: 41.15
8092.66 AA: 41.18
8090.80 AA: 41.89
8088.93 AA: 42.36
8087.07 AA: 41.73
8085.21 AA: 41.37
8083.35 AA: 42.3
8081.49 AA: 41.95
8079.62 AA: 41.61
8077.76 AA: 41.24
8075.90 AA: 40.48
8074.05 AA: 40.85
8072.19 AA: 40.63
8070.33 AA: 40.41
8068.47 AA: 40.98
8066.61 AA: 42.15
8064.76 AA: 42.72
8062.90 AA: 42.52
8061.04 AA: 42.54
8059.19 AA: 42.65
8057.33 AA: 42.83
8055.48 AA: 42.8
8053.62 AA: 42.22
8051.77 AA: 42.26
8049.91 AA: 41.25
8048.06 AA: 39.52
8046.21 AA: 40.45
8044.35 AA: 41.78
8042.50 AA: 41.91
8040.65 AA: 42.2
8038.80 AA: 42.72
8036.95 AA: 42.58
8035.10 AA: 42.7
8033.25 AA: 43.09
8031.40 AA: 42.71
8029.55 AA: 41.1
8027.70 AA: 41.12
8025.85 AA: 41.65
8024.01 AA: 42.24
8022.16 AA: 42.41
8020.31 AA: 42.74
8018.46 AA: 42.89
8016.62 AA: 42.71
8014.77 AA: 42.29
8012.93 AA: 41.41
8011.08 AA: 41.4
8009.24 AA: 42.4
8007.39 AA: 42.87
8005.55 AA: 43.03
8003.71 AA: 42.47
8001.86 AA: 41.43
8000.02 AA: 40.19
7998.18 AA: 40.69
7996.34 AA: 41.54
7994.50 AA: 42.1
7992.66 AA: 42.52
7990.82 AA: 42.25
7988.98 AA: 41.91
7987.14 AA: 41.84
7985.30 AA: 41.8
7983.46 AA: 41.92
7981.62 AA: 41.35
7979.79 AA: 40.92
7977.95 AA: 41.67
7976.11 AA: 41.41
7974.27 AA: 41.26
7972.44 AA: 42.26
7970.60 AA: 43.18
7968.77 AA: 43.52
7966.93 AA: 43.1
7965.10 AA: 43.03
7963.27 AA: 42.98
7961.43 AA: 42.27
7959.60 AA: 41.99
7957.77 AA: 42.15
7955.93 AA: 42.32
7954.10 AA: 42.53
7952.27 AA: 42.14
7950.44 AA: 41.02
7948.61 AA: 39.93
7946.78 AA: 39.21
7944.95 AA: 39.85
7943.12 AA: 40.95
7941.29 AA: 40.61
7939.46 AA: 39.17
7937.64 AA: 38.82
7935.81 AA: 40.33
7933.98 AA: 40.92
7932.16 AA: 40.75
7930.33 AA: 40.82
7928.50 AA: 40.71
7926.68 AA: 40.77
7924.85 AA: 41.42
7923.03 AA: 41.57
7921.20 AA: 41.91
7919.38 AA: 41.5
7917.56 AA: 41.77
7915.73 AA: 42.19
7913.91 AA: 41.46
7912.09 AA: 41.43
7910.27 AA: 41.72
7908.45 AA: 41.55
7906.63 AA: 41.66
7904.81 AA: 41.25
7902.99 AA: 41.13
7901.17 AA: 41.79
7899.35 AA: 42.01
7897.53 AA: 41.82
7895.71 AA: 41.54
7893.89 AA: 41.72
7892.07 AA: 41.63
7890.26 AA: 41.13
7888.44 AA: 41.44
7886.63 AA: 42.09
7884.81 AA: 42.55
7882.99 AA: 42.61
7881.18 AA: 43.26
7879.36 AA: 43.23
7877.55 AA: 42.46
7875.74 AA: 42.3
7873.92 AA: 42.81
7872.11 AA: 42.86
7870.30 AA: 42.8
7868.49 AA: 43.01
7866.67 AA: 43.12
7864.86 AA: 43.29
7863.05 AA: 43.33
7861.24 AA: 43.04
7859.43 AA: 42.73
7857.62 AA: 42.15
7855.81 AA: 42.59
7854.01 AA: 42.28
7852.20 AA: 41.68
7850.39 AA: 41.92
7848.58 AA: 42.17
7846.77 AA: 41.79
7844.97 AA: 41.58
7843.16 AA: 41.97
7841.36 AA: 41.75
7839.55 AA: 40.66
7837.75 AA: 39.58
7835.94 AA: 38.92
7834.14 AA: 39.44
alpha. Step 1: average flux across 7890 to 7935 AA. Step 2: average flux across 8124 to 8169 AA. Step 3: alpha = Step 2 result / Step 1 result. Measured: 1.01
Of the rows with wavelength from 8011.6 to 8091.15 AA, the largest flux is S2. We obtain 43.09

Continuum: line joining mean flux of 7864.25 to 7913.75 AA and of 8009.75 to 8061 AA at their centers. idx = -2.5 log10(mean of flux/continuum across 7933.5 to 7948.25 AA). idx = 0.06 mag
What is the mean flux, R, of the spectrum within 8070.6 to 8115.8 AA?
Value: 41.4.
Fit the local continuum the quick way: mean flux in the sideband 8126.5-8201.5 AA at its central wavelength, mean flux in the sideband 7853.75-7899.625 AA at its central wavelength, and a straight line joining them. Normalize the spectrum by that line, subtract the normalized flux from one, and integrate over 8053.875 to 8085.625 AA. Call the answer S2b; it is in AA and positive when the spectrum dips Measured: -0.60 AA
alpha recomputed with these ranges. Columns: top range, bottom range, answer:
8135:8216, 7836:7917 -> 0.96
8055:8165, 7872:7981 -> 1.00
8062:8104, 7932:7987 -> 1.00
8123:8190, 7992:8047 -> 0.98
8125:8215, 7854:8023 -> 0.96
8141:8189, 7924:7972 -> 0.99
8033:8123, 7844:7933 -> 0.99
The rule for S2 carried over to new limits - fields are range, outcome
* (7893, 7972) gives 43.52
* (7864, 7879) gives 43.29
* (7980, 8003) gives 42.52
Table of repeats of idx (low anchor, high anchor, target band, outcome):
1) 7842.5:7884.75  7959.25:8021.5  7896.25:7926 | 0.02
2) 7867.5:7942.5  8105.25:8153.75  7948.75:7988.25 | -0.01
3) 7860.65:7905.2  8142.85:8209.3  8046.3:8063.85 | -0.03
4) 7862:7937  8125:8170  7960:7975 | -0.02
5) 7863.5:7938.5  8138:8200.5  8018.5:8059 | -0.03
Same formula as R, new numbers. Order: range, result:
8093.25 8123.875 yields 41.3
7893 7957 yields 41.1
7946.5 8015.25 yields 41.9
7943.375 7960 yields 41.2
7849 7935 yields 42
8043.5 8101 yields 41.6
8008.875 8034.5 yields 42.2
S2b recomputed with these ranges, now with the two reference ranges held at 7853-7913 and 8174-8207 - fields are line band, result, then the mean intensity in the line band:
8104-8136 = -1.99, 41.5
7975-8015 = -1.04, 41.8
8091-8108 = -0.91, 41.4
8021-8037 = -0.75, 42.2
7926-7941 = 0.46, 40.3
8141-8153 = -1.04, 42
